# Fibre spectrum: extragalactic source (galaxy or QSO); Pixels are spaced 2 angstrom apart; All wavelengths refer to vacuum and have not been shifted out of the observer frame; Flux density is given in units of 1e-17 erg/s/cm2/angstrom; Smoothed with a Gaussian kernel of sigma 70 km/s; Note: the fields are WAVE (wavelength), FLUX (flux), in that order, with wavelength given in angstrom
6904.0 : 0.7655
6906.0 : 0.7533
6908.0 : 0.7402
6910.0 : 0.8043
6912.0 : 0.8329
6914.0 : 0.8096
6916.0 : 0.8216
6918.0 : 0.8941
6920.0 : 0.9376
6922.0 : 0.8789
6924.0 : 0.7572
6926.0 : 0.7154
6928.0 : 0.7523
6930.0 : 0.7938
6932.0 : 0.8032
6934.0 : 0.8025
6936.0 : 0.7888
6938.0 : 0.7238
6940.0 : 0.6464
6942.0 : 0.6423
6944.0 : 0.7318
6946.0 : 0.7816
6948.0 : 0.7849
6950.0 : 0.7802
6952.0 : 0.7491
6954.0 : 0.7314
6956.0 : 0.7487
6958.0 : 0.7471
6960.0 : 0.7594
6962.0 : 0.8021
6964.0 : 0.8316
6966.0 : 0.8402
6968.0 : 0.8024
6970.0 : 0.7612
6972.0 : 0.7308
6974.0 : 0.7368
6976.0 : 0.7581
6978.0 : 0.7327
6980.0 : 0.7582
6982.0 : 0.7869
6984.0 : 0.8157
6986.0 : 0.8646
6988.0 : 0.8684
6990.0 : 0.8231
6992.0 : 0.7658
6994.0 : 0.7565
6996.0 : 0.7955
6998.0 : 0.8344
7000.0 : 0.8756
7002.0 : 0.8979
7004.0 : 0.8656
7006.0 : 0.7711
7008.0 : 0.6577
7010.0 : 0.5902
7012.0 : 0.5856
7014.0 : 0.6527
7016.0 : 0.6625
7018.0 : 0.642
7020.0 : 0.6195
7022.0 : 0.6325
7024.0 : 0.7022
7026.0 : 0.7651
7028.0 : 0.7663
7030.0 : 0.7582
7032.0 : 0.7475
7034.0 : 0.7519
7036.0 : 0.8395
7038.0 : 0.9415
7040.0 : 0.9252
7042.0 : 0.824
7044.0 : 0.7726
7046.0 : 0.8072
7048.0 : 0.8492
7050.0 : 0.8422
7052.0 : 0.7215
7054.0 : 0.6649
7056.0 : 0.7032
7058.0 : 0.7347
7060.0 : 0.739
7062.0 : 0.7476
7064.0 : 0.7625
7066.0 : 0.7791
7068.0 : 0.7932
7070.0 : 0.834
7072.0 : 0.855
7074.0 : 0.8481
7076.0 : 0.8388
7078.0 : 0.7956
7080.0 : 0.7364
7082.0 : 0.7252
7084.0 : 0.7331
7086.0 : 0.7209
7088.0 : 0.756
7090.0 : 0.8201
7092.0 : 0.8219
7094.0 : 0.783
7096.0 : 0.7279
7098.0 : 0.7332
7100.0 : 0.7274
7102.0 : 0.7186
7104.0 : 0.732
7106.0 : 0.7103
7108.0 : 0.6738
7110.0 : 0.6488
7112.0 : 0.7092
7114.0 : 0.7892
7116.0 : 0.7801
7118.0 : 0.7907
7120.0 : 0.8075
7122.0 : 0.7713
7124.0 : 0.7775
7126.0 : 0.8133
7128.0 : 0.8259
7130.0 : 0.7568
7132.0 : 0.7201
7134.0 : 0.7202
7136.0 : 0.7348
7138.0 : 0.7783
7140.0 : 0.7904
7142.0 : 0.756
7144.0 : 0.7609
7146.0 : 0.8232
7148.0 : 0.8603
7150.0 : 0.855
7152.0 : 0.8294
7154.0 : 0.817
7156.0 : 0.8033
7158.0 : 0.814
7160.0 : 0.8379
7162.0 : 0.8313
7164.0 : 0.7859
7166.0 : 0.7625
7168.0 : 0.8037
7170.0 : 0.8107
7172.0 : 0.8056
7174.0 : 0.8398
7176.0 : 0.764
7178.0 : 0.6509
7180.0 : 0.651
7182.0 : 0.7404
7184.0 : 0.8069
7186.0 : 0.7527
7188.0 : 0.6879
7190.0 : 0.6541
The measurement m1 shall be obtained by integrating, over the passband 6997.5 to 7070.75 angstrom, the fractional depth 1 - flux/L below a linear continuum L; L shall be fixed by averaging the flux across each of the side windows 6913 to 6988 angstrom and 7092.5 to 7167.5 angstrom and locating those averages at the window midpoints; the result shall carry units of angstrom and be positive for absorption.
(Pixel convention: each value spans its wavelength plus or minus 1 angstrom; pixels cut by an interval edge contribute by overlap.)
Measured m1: 1.8 angstrom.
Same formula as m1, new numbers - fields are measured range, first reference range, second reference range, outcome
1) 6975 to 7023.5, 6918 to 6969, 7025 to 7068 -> 1.8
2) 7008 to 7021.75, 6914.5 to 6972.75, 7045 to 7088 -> 2.6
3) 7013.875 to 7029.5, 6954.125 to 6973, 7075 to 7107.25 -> 1.7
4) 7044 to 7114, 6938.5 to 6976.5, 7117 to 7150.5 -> 1.4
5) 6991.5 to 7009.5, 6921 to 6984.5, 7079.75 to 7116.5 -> -1.0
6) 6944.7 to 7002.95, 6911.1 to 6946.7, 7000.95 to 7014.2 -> -3.3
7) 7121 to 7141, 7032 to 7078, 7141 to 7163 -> 1.1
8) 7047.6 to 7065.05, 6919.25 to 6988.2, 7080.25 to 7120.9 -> 0.1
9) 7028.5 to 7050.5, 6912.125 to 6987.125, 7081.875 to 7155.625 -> -1.4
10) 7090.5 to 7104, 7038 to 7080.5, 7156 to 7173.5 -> 0.8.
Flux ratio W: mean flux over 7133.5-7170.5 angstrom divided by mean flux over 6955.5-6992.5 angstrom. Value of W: 1.02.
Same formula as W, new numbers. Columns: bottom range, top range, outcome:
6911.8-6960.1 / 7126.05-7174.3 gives 1.03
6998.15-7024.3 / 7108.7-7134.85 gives 1.07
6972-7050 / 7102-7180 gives 1.01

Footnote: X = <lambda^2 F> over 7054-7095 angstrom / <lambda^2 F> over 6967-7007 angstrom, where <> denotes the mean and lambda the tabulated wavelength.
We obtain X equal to 1.0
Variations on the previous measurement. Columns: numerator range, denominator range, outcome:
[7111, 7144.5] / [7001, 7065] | 1.06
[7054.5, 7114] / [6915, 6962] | 1.02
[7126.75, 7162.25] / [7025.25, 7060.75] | 1.04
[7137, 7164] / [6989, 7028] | 1.15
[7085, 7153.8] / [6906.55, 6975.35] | 1.04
